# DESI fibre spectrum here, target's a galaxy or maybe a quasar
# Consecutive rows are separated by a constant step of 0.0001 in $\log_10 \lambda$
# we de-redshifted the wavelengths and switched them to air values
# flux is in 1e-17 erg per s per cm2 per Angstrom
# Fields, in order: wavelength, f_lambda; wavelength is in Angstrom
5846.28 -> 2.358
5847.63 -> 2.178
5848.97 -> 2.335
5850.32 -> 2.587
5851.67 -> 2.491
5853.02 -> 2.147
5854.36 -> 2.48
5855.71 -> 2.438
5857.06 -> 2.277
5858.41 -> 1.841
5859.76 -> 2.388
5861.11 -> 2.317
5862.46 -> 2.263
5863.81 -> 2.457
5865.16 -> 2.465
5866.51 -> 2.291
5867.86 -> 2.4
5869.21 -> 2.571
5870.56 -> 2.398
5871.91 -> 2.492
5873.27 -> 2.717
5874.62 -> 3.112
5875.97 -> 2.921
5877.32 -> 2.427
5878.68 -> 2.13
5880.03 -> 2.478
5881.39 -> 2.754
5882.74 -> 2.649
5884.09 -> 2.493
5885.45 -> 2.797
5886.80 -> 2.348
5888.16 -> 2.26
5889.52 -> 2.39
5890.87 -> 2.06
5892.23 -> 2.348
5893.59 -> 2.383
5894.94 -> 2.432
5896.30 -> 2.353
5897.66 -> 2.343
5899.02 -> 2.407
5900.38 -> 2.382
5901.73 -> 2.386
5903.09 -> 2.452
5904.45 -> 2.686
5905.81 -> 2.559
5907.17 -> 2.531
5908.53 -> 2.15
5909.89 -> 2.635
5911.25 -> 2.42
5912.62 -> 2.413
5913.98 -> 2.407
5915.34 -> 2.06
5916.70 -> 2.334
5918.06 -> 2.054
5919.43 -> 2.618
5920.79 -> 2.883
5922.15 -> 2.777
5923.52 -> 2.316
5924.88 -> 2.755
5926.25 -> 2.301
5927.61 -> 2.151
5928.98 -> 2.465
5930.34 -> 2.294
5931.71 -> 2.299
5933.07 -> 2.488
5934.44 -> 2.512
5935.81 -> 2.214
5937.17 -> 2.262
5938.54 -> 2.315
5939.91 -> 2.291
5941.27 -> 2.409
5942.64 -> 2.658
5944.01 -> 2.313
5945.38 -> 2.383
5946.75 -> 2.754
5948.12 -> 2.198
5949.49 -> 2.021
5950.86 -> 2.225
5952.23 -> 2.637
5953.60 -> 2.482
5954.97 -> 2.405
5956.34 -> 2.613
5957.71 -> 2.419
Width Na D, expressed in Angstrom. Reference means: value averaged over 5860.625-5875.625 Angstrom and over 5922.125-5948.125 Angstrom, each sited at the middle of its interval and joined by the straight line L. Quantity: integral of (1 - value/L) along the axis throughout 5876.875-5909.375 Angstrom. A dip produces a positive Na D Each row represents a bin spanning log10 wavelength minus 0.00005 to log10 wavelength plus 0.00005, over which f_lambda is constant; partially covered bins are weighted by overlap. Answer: 0.6 Angstrom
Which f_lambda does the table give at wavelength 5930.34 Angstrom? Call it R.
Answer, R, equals 2.294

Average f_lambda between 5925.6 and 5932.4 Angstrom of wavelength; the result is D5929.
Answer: 2.3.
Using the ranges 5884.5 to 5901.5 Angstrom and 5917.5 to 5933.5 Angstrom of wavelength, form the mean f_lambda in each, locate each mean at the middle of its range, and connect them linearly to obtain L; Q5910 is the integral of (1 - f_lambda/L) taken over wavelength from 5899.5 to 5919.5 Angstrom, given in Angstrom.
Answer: 0.1 Angstrom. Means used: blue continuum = 2.38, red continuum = 2.45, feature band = 2.4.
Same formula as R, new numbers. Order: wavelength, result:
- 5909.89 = 2.635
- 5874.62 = 3.112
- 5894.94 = 2.432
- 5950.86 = 2.225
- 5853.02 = 2.147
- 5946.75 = 2.754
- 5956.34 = 2.613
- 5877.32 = 2.427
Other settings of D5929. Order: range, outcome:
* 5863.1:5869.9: 2.44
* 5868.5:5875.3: 2.66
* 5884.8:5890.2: 2.45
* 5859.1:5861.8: 2.35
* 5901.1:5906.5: 2.52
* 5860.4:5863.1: 2.29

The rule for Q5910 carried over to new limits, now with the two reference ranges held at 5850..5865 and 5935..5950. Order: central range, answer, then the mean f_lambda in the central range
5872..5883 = -1.4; 2.64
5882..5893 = -0.4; 2.42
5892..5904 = -0.3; 2.4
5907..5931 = -0.7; 2.42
